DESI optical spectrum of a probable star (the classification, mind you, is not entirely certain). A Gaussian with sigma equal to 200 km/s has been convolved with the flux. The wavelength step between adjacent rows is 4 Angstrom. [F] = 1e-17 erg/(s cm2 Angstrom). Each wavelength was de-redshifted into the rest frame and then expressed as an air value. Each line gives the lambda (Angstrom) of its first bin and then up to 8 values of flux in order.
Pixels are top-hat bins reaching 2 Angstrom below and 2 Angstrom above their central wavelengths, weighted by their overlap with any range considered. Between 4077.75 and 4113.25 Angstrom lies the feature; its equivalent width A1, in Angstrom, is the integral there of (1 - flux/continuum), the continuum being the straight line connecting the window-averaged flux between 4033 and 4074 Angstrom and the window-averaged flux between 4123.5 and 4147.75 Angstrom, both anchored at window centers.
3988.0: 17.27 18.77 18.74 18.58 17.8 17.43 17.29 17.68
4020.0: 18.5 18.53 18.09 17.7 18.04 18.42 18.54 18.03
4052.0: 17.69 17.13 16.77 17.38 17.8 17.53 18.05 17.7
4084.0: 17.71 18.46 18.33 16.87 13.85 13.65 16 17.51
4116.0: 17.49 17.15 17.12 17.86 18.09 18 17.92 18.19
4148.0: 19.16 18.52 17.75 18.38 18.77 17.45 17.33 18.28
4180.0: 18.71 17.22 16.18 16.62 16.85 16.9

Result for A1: 2.39 Angstrom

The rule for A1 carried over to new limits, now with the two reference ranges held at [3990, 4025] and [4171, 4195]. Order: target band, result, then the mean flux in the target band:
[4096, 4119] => 2.4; 15.9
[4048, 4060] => 0.4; 17.4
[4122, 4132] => 0.0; 17.6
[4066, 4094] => -0.2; 17.9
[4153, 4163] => -0.4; 18.2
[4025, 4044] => -0.1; 18.1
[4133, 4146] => -0.4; 18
